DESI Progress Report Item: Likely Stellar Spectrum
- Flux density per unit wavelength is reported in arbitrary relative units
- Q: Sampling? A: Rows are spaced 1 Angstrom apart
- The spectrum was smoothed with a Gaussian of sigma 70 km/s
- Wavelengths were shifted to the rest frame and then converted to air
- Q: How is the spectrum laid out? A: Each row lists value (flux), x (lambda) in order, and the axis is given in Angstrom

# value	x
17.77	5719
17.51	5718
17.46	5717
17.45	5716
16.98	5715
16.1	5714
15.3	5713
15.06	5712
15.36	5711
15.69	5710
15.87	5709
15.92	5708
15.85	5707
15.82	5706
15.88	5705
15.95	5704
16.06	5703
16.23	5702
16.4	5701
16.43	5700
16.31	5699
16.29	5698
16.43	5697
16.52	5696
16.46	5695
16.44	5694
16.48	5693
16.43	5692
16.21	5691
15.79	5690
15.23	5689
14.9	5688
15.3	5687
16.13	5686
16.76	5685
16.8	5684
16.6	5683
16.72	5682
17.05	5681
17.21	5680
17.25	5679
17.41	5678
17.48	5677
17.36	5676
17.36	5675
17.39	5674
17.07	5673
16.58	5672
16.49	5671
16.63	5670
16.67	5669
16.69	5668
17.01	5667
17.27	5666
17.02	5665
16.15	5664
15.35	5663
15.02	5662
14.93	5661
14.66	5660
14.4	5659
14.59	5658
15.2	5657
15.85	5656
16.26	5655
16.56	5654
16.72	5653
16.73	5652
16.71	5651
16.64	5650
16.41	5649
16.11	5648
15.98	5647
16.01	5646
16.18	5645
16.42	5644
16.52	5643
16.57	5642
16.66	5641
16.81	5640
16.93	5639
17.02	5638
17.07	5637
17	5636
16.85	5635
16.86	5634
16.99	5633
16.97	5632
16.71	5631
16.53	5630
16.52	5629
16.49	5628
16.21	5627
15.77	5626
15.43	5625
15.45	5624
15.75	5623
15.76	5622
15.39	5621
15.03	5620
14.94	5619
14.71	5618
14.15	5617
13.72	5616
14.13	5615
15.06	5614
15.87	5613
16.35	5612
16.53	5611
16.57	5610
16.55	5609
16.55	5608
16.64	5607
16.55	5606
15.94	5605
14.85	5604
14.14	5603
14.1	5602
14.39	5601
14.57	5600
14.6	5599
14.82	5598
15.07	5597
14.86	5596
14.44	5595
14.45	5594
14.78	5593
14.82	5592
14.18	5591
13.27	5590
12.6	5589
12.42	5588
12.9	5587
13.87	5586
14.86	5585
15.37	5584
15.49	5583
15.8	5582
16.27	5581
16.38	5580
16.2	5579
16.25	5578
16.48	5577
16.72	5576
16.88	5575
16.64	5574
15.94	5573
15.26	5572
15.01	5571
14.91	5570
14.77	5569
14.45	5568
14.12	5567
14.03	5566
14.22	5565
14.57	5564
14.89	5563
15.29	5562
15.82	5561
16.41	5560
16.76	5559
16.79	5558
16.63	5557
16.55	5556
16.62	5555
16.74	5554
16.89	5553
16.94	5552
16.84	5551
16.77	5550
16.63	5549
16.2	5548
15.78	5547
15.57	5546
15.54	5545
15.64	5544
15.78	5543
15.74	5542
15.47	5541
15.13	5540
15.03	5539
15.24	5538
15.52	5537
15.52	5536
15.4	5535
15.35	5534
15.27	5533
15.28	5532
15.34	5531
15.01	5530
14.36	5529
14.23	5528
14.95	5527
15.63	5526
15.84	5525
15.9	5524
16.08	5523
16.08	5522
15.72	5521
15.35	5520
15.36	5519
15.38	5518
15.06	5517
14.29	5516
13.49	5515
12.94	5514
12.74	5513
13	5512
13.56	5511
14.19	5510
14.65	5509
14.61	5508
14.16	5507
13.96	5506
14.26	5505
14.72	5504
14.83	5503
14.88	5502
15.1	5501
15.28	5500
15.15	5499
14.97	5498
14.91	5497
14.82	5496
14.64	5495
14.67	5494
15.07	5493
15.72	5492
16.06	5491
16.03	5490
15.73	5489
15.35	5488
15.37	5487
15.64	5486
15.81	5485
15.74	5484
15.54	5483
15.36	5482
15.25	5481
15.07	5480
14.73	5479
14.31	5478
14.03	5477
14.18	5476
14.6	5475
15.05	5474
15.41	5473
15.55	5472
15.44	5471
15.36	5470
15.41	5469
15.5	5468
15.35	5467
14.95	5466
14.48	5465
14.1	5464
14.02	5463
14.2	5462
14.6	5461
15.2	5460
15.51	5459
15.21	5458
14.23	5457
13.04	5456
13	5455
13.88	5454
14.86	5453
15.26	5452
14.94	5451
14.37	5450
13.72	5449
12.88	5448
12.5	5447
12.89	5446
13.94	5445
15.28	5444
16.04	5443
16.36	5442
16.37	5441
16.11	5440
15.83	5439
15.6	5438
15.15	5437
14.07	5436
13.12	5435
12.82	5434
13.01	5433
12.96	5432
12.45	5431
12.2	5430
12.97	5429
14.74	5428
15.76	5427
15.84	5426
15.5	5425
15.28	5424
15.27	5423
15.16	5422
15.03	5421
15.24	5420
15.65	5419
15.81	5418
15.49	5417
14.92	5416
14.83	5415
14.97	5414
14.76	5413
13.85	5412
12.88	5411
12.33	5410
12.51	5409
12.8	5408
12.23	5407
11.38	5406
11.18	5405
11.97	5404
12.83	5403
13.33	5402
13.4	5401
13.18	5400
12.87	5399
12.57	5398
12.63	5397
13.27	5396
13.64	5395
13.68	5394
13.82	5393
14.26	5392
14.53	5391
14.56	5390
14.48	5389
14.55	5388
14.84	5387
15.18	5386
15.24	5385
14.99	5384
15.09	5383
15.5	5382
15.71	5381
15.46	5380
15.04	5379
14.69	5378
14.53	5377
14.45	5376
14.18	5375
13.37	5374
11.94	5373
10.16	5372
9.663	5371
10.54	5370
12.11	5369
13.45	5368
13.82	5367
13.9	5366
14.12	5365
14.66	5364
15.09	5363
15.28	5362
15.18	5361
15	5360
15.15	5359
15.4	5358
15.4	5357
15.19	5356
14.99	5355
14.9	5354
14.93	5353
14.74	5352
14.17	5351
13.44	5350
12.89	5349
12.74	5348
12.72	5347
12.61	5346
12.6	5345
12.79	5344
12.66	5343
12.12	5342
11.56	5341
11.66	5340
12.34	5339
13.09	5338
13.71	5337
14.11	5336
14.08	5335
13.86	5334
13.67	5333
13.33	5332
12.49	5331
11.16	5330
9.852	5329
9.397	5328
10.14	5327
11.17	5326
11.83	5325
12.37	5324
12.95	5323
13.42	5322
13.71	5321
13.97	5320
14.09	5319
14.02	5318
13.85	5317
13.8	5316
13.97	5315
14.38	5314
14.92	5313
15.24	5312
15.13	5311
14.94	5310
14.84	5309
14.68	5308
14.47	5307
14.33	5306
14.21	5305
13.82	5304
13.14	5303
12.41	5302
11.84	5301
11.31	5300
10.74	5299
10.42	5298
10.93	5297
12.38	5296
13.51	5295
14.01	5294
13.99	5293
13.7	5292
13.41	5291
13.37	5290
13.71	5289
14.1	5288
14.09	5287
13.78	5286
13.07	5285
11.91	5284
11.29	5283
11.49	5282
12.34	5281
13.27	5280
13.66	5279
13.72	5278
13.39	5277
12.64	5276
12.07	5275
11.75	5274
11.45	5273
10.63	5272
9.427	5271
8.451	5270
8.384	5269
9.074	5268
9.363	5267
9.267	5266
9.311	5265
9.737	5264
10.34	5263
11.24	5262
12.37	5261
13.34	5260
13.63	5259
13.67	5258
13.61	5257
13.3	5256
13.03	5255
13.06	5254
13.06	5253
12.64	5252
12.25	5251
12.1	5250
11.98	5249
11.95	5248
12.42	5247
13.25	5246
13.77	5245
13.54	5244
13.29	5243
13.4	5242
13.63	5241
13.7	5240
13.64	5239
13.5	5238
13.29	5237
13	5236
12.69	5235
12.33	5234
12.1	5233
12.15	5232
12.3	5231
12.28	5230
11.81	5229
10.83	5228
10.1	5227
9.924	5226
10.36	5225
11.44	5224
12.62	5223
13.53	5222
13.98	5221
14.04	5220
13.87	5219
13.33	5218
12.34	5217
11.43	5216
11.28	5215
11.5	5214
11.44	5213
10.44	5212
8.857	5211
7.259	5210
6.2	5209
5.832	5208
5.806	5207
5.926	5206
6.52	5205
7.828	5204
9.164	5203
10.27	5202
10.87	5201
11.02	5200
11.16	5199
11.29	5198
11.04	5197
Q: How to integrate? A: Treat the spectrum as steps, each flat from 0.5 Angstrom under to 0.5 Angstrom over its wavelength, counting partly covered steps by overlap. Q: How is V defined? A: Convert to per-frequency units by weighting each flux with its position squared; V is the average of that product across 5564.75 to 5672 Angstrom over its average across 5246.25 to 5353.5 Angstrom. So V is 1.4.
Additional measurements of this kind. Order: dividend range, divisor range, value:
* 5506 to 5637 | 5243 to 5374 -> 1.32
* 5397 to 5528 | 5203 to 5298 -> 1.33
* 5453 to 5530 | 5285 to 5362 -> 1.18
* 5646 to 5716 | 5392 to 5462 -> 1.27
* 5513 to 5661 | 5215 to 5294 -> 1.43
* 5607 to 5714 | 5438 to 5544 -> 1.15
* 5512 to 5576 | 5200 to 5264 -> 1.49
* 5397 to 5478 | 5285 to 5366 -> 1.11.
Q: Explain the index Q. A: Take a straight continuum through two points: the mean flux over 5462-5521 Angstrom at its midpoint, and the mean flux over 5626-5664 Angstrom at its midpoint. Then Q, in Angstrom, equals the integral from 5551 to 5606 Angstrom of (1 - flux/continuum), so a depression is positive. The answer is 1.4 Angstrom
